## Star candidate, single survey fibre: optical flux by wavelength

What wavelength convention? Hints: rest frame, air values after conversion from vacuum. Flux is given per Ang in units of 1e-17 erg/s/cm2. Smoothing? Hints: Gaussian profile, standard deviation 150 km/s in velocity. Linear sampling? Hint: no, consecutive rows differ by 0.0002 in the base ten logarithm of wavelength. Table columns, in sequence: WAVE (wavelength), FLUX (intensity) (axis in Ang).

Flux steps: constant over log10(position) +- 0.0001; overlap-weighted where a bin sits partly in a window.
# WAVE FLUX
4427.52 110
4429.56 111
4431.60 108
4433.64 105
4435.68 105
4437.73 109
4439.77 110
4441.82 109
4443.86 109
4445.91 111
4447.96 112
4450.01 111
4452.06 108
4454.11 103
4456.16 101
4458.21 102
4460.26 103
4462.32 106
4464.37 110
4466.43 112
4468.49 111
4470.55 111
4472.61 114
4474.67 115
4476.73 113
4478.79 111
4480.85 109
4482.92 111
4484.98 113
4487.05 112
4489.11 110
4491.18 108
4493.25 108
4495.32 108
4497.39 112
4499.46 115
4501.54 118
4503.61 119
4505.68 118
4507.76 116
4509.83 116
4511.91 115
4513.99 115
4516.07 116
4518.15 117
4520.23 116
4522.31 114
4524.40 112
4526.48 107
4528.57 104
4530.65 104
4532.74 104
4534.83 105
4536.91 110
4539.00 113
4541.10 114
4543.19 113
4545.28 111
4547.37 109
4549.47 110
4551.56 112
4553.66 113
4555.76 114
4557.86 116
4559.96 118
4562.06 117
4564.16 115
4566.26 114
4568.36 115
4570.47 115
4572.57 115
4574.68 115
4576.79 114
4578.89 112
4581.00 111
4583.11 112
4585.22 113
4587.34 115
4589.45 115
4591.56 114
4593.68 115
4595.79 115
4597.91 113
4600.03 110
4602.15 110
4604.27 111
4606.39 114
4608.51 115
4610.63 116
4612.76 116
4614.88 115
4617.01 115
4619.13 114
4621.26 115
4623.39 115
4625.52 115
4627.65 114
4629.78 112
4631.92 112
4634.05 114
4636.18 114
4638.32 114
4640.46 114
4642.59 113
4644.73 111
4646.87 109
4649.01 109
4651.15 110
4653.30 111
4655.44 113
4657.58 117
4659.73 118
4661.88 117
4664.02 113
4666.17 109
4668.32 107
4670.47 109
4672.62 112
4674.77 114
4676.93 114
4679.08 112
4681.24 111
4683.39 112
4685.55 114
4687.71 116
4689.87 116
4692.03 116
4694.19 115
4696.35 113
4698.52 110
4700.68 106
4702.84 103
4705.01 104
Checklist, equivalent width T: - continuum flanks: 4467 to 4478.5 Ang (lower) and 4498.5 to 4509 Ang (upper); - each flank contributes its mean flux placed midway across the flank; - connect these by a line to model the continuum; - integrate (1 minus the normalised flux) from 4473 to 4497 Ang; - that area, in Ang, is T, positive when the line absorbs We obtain 0.8 Ang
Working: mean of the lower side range 113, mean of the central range 111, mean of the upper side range 117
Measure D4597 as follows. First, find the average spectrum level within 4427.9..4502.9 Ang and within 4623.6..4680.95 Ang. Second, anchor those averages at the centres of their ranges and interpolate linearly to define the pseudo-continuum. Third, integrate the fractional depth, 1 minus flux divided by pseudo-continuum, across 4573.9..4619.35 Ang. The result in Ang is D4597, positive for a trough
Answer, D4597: -0.8 Ang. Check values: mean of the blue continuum 110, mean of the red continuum 113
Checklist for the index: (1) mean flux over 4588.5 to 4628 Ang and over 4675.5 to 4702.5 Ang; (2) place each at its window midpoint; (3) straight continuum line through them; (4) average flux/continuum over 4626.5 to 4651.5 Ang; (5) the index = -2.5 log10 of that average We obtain 0.01 mag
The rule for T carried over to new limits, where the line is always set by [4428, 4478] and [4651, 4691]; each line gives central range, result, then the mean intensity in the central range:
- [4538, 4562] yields -0.6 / 113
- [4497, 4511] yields -0.9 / 116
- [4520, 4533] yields 0.2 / 109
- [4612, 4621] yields -0.2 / 115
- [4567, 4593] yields -0.6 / 114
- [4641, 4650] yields 0.1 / 111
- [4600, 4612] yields -0.1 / 113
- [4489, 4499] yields 0.0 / 109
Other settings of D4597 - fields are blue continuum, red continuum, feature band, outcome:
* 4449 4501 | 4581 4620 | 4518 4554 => 0.43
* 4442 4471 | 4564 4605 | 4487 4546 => -0.87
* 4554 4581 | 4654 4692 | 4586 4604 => 0.18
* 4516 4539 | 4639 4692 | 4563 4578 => -0.54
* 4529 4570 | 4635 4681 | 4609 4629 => -0.49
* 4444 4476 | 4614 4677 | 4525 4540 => 0.48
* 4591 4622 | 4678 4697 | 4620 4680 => 0.60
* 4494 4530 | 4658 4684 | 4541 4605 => -0.06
